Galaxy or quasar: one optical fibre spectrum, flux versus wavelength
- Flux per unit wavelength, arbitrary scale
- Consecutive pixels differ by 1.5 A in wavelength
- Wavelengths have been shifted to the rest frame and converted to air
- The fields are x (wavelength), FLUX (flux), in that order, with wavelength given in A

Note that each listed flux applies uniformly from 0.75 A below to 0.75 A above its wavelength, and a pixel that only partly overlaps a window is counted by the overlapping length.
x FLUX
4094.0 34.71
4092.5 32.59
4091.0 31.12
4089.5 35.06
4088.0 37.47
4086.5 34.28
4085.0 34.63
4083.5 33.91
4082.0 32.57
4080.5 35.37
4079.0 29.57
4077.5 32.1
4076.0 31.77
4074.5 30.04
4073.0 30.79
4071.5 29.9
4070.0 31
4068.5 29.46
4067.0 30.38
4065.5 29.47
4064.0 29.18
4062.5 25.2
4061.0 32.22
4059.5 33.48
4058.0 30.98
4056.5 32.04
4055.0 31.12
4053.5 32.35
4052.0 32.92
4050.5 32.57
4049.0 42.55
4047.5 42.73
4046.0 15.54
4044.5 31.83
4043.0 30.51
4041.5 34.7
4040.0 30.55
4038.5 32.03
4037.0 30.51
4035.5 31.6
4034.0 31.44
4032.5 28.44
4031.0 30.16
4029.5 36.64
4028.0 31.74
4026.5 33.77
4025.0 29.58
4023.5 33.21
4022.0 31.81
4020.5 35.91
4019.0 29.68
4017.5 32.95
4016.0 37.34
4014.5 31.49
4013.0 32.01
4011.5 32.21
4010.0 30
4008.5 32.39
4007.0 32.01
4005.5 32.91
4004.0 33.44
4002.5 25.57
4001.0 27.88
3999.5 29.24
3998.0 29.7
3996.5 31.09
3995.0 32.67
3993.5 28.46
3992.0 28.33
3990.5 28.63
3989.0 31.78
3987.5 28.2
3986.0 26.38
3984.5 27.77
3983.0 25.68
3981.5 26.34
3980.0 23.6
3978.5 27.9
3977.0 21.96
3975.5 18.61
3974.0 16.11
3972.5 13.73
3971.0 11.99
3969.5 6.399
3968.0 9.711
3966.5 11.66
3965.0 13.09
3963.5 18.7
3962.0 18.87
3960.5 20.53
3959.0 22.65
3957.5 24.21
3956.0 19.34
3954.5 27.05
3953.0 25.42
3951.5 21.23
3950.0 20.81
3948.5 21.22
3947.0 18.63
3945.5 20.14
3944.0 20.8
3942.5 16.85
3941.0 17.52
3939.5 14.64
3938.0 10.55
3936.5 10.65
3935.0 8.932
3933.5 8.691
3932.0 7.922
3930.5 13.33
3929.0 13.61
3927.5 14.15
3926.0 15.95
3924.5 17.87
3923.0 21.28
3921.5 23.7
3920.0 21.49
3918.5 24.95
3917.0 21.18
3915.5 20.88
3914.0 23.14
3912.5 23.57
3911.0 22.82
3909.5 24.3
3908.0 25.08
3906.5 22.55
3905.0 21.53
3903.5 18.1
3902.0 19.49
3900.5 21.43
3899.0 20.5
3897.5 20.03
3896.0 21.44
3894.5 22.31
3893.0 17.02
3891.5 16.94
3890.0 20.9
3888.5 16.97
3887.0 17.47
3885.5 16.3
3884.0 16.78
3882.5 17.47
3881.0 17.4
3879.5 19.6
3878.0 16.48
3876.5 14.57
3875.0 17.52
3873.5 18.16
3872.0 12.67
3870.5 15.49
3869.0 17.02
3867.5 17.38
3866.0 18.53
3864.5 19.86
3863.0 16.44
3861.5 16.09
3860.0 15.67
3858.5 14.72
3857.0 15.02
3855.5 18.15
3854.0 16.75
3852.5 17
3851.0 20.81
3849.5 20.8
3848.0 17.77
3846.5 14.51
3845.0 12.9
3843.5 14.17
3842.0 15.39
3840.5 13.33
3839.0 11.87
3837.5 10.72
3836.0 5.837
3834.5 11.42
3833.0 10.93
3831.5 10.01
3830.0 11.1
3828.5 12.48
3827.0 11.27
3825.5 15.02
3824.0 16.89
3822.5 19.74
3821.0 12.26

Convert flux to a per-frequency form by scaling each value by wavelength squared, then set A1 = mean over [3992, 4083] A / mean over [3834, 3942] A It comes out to 2.0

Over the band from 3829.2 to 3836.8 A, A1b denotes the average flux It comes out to 9.88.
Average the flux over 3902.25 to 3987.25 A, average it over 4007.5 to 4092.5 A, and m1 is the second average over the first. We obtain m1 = 1.68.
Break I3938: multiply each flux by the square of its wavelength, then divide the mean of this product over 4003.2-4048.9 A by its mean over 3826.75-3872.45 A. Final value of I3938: 2.4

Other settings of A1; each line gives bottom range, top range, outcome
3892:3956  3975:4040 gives 1.65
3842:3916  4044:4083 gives 1.87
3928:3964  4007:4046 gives 1.88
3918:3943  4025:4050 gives 2.21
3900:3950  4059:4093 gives 1.86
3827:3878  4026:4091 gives 2.37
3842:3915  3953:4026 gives 1.49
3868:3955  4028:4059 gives 1.85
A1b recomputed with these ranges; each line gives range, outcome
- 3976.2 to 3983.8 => 25.1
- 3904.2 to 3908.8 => 23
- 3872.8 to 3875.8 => 17.8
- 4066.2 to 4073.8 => 30.3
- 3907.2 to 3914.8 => 23.8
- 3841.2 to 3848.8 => 15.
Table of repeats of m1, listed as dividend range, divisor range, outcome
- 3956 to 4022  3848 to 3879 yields 1.50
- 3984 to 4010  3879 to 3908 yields 1.54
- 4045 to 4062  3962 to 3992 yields 1.58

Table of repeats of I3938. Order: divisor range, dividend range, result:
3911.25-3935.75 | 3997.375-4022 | 1.87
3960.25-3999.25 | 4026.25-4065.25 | 1.47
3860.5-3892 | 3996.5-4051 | 2.00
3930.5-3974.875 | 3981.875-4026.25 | 1.91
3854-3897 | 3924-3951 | 0.90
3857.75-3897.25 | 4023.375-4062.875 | 1.99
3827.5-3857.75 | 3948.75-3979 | 1.40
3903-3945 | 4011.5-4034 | 1.89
